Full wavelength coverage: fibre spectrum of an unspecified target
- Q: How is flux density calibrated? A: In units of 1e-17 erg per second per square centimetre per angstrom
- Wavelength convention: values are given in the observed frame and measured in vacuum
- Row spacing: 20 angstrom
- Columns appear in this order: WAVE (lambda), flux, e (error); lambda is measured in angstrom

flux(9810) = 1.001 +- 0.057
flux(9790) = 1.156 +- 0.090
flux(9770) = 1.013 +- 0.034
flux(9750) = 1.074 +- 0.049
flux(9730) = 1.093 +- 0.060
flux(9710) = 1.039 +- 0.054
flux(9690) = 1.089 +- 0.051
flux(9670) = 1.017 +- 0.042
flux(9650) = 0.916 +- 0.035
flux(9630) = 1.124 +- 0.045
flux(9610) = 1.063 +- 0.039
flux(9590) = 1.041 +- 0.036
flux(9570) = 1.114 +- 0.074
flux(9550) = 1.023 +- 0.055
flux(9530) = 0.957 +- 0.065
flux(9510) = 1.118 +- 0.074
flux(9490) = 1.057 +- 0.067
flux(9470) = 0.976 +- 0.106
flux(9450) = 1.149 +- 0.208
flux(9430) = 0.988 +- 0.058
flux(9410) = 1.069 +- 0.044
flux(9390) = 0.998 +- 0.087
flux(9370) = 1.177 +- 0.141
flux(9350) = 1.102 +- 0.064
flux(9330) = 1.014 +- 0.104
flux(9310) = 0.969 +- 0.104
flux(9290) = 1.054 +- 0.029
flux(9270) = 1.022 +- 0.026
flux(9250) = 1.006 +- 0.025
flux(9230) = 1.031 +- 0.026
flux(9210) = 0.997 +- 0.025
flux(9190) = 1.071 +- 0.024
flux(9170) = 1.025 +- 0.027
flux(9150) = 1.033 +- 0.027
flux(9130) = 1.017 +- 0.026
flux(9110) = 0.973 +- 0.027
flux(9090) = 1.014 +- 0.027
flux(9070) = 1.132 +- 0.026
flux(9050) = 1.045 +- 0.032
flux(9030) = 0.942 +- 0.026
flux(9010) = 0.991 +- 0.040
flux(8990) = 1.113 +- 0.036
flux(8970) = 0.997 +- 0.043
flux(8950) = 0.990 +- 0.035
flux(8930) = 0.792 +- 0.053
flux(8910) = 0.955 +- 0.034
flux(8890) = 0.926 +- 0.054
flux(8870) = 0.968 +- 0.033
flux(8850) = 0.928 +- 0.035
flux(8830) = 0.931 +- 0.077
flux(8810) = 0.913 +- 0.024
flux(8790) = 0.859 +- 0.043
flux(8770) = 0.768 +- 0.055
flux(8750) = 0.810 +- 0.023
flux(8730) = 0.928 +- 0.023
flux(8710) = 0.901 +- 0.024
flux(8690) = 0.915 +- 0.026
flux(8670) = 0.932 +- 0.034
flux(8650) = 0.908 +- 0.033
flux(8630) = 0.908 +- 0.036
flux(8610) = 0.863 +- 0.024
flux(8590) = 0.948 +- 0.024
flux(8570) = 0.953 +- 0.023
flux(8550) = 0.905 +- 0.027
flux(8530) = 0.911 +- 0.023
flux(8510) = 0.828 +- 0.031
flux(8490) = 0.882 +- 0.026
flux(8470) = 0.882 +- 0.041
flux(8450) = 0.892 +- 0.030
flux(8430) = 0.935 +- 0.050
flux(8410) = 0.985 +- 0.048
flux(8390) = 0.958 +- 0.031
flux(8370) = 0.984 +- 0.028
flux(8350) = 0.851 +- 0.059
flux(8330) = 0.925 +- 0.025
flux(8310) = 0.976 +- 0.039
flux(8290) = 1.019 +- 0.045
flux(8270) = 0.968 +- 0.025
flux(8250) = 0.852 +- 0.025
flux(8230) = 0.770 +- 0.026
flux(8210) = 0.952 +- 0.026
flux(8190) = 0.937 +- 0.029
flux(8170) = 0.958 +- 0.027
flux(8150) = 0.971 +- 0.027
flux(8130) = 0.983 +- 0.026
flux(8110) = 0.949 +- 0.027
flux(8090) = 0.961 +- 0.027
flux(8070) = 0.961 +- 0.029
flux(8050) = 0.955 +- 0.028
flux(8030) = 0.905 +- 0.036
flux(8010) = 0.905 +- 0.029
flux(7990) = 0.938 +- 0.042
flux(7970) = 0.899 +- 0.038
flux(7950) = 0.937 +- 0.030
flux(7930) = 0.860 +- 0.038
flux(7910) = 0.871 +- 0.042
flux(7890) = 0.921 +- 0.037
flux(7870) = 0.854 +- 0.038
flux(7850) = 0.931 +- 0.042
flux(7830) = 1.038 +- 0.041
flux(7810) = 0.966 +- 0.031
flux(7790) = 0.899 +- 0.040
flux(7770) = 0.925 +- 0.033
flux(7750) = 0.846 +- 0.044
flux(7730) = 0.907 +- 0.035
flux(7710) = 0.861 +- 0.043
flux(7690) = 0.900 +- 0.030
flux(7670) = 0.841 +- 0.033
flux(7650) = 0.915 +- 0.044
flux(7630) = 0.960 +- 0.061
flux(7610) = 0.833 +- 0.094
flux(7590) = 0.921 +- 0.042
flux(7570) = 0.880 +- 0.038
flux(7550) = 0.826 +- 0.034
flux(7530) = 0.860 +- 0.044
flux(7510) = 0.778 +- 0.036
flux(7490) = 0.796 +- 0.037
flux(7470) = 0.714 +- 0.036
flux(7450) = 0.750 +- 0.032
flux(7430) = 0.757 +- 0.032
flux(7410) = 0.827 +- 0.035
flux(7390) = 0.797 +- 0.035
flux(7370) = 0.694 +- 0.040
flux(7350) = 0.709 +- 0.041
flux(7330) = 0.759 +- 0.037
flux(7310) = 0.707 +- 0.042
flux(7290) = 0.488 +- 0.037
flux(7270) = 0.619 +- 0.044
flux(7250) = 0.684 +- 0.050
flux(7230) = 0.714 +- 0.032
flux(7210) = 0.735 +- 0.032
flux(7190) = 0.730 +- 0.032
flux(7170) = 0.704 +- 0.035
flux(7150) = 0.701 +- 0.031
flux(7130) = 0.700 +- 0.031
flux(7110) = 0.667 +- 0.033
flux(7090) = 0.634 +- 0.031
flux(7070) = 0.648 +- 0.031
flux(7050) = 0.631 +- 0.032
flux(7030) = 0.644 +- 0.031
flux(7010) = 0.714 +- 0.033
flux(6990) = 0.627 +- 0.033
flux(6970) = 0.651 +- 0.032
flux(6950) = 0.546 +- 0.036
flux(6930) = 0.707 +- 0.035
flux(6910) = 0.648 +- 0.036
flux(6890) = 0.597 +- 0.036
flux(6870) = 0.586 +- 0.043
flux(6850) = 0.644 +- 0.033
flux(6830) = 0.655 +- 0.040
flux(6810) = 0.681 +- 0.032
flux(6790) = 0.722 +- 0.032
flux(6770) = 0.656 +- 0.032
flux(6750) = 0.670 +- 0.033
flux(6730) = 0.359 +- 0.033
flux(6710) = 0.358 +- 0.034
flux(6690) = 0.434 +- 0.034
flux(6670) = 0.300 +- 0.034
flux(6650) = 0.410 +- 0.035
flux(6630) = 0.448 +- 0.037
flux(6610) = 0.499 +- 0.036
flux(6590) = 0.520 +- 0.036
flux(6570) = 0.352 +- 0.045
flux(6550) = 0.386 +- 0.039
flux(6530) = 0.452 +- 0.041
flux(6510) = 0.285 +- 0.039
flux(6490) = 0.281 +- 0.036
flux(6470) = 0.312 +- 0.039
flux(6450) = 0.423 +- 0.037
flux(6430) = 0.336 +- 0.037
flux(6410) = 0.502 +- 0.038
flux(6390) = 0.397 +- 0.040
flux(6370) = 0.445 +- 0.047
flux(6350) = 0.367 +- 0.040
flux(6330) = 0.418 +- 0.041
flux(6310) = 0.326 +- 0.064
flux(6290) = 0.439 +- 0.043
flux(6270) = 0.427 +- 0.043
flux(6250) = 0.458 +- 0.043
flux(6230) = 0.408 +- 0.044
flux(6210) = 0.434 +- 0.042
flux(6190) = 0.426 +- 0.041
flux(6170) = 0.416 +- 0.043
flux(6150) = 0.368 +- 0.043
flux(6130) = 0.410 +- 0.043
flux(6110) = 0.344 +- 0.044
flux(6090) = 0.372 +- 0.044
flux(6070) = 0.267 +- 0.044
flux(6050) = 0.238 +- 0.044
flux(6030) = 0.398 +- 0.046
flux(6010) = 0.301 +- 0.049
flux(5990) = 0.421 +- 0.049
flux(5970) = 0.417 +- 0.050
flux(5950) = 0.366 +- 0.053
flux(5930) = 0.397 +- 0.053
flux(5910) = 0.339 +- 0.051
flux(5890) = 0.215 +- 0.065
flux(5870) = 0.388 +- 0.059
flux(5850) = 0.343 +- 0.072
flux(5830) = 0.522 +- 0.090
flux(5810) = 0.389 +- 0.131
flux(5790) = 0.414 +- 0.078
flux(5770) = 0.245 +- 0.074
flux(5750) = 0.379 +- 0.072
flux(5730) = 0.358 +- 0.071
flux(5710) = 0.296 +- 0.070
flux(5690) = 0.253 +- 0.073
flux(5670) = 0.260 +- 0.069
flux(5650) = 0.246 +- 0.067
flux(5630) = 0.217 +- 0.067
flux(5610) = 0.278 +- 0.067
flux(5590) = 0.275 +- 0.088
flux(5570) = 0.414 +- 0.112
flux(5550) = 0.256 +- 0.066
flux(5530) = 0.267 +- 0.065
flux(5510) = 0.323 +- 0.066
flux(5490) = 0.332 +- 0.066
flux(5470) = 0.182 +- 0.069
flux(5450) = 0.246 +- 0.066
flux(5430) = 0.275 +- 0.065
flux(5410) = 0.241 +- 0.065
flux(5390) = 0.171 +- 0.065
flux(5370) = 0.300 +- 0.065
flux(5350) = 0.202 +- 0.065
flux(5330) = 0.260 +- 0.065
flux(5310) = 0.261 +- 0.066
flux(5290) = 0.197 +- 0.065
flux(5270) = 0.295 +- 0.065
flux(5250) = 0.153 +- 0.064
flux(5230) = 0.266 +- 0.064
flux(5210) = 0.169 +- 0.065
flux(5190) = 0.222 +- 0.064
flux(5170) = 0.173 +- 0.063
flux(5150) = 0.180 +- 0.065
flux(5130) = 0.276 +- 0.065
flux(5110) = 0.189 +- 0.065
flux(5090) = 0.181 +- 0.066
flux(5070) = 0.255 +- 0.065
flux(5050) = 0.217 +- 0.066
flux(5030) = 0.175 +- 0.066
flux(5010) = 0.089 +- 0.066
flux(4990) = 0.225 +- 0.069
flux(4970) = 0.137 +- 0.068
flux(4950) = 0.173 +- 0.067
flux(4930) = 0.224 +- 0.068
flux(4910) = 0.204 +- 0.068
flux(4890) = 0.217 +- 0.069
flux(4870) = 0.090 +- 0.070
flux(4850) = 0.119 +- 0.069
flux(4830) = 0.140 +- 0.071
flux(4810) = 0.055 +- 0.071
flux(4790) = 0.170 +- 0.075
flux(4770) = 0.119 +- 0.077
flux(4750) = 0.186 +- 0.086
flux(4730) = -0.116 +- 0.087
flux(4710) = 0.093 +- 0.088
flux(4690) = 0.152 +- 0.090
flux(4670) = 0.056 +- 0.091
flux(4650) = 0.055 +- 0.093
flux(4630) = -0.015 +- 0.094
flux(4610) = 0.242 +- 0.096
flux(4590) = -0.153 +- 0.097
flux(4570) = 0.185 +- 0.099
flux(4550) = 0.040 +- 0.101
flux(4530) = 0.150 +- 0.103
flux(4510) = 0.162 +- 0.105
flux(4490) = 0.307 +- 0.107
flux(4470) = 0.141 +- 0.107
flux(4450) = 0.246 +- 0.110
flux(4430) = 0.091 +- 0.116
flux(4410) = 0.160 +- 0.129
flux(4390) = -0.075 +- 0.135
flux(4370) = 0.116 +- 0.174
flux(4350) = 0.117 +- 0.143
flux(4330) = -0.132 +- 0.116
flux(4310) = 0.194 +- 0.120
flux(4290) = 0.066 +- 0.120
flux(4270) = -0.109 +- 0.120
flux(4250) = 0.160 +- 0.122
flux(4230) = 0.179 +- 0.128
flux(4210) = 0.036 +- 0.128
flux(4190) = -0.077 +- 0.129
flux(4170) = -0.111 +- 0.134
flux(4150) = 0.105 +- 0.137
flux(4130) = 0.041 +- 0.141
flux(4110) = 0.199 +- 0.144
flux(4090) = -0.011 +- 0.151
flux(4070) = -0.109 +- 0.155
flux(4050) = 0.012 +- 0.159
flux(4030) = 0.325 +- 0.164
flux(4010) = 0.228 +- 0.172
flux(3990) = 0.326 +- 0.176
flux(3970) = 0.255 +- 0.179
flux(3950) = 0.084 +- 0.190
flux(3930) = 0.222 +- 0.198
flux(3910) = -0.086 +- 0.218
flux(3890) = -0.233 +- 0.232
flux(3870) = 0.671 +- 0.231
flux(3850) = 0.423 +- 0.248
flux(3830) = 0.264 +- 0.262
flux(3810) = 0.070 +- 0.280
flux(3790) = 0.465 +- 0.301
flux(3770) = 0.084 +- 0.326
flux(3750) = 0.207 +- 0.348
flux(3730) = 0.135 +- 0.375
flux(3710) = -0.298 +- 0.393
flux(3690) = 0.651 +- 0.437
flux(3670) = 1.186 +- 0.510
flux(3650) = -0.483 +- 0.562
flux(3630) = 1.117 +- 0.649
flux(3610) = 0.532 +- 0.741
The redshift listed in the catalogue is 0.69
